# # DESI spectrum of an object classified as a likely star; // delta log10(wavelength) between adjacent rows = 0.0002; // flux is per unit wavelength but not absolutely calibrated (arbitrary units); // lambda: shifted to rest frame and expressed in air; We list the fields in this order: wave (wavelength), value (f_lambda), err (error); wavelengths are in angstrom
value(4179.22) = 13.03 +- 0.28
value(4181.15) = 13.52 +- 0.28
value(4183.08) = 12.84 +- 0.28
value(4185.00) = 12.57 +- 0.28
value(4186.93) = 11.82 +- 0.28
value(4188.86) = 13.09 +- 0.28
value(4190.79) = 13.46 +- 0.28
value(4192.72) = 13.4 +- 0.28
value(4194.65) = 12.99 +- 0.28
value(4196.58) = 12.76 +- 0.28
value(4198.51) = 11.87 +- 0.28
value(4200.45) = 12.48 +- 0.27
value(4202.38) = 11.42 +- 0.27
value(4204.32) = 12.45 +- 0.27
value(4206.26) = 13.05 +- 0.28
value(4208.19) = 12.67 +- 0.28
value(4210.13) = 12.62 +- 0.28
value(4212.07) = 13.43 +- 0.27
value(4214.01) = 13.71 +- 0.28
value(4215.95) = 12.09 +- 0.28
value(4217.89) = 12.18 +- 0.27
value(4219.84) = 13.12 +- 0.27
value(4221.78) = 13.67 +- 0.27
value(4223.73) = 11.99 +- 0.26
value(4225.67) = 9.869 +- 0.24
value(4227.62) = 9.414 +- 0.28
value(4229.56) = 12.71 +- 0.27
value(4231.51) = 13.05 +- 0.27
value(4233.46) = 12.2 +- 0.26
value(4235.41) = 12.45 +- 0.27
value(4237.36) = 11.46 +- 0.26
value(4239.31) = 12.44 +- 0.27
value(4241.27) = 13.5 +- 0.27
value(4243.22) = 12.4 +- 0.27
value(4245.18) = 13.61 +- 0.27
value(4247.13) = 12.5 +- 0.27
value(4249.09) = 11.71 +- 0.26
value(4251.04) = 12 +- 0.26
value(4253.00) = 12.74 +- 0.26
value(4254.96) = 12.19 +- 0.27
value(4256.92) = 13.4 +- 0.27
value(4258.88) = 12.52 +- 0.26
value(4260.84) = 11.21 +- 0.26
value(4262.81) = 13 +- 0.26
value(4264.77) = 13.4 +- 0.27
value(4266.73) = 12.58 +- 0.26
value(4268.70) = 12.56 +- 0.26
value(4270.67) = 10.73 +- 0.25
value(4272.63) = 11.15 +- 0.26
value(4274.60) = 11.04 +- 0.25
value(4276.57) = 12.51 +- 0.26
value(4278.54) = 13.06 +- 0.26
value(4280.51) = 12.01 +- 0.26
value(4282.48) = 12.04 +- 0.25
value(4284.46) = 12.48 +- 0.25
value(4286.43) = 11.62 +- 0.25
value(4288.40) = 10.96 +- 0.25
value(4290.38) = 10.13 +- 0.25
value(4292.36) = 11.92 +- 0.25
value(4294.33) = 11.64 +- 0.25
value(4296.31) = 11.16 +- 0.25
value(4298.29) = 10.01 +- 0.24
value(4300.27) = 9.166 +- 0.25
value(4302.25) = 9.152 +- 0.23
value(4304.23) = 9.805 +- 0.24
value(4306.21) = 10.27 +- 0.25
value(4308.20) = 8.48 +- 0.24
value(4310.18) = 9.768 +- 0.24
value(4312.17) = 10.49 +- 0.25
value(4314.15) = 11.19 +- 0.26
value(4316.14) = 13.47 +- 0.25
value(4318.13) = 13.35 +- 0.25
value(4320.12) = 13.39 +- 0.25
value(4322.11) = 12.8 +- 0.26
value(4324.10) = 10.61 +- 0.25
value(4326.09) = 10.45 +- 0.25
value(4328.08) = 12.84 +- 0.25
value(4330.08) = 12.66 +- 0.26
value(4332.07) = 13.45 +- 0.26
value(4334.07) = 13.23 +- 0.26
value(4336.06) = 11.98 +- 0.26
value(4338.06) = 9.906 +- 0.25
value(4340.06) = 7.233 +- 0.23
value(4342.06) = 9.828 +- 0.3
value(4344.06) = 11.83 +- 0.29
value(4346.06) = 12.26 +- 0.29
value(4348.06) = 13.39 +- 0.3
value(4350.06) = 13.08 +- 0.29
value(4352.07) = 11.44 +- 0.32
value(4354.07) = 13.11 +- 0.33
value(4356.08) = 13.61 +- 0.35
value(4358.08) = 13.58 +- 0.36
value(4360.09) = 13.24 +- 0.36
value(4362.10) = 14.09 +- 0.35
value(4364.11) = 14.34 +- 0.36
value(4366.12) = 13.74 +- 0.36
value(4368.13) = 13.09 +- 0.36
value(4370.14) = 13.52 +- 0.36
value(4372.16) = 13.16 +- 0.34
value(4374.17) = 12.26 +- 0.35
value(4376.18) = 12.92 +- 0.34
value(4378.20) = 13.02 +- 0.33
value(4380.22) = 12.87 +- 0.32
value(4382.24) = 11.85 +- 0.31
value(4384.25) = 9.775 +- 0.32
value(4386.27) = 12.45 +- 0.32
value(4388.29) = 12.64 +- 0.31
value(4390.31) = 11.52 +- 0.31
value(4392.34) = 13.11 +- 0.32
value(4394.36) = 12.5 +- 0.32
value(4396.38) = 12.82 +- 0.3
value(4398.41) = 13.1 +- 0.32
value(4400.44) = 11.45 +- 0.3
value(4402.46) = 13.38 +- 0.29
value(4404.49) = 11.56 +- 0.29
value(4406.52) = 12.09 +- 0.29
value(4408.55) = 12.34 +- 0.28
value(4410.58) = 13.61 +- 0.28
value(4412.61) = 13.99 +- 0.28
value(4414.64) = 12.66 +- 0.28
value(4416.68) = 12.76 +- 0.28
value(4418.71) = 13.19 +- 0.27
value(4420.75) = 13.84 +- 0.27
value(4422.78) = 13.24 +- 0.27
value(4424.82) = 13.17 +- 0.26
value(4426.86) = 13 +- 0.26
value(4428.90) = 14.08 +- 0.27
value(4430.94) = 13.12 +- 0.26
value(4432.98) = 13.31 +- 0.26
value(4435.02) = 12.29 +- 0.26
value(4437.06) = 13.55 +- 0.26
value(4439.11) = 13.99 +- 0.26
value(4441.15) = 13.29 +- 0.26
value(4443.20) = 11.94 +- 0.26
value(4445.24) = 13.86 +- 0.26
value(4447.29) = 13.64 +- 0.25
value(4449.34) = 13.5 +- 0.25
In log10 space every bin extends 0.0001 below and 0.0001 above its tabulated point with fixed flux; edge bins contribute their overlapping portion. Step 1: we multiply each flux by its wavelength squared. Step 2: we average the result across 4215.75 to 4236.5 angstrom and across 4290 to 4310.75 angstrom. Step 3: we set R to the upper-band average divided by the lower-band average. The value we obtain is 0.87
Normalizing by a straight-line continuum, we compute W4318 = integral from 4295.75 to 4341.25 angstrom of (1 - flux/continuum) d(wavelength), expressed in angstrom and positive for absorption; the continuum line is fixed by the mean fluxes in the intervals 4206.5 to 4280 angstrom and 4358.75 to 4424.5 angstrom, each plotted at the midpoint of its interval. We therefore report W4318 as 5.5 angstrom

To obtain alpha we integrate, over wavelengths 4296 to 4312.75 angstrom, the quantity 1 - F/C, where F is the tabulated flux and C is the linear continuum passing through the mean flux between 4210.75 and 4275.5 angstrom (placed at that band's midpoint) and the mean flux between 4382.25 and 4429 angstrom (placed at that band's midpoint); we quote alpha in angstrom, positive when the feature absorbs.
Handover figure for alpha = 3.6 angstrom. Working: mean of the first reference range 12.3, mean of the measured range 9.74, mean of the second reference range 12.7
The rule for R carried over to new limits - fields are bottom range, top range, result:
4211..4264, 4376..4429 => 1.10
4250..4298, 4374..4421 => 1.11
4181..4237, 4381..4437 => 1.12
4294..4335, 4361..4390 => 1.17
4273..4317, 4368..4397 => 1.18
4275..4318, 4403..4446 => 1.26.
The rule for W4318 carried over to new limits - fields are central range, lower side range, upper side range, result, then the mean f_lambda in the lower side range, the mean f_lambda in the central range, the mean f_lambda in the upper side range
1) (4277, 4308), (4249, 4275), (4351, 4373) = 3.8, 12.2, 11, 13.4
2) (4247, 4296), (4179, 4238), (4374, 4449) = 2.2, 12.5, 12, 12.8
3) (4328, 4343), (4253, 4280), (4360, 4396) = 1.5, 12.3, 11.3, 12.8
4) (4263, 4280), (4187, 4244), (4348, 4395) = 0.6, 12.5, 12.2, 12.8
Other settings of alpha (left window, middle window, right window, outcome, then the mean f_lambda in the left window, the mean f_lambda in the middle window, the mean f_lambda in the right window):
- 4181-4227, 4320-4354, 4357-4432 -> 2.7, 12.6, 11.8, 12.9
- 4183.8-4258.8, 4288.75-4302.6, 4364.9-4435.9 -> 2.3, 12.5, 10.5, 12.8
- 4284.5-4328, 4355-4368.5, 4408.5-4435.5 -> -1.8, 11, 13.7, 13.2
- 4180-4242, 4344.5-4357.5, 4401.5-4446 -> 0.1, 12.5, 12.8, 13.1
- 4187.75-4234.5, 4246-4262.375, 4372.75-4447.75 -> 0.3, 12.5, 12.3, 12.8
